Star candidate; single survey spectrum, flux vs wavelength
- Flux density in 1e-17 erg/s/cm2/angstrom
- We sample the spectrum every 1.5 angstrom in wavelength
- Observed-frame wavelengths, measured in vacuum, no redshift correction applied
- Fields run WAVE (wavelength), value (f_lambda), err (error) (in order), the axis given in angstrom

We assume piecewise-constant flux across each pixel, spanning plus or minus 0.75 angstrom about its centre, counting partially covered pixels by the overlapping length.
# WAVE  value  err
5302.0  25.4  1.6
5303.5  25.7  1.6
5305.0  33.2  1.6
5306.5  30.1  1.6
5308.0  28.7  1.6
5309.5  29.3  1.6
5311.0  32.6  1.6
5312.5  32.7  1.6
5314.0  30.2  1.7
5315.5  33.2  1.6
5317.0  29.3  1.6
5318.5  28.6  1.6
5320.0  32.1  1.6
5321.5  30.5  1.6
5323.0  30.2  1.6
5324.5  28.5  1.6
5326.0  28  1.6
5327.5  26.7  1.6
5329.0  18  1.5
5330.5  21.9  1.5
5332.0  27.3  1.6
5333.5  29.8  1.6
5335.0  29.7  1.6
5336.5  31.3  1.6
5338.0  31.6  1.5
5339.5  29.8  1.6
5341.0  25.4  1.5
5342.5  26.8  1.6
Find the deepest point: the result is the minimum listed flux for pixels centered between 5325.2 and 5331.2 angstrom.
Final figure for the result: 18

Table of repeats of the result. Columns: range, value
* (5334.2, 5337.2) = 29.7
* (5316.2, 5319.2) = 28.6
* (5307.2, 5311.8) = 28.7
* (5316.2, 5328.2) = 26.7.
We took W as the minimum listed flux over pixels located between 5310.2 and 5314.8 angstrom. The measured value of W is 30.2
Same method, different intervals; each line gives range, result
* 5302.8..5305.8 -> 25.7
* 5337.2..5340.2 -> 29.8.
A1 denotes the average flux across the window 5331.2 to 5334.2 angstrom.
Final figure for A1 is 28.4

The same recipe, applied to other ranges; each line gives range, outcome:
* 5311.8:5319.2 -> 30.8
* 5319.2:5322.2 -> 31.3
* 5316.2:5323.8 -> 30.1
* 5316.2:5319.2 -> 29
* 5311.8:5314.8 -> 31.5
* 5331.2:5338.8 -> 29.9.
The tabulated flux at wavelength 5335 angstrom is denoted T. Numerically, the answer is 29.7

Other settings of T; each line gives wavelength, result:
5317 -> 29.3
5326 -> 28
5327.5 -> 26.7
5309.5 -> 29.3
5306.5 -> 30.1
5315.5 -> 33.2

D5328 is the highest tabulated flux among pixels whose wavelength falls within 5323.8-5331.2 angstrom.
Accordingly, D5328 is 28.5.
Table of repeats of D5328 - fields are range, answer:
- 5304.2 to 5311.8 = 33.2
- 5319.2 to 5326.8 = 32.1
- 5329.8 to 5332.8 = 27.3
